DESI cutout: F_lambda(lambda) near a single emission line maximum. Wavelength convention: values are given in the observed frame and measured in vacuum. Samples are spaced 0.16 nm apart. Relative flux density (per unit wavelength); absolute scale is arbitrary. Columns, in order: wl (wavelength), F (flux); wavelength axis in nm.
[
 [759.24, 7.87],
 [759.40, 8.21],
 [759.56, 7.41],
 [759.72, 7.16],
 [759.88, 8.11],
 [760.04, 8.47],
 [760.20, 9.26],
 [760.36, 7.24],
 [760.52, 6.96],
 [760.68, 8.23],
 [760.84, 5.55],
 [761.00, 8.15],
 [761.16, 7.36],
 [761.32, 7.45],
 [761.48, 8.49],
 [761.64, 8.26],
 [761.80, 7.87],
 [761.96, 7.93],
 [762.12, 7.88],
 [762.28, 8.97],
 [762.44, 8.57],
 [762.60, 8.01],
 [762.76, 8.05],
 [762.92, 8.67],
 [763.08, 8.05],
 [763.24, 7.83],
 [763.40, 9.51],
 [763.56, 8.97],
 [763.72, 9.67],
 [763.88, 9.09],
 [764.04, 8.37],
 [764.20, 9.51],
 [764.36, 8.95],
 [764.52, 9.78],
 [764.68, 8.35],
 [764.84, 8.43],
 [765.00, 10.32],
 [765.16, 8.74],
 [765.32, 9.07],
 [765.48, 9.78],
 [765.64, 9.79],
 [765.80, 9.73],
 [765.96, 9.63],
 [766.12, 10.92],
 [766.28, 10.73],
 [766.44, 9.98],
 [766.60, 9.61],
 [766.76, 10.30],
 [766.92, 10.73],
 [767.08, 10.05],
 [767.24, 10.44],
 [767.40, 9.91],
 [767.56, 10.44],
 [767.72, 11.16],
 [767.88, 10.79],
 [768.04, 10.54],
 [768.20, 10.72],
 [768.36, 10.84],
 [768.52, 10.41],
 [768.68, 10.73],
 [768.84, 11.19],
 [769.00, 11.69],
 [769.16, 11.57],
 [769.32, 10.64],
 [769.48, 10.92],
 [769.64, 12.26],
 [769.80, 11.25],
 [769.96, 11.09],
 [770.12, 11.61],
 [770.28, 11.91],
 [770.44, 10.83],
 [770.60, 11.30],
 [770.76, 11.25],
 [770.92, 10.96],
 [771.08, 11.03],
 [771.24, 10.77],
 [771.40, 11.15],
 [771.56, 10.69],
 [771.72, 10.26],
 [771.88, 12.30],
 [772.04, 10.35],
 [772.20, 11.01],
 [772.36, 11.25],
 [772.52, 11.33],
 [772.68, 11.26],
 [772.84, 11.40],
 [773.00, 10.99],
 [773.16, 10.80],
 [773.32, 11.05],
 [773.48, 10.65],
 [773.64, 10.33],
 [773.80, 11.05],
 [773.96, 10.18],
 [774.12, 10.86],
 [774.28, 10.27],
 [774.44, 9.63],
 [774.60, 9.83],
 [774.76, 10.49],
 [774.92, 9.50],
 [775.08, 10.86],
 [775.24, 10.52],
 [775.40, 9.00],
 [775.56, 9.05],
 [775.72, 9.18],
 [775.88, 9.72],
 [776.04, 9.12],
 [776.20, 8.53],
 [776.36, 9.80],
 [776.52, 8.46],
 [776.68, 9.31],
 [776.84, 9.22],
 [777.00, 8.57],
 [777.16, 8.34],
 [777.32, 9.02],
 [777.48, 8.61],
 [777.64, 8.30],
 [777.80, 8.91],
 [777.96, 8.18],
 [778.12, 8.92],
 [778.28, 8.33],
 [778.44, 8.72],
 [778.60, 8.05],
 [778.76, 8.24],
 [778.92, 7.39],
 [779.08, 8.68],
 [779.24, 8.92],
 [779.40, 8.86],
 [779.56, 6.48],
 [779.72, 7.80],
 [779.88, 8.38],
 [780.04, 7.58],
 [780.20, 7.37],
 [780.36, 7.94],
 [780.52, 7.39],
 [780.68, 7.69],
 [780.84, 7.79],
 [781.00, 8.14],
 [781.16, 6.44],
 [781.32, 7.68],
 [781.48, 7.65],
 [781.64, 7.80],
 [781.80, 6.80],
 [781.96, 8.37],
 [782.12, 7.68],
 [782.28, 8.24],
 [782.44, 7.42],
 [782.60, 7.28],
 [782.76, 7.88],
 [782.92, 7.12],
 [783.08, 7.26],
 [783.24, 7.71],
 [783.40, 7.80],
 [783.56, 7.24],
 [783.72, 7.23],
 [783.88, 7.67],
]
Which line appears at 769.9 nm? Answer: Mg II 2798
